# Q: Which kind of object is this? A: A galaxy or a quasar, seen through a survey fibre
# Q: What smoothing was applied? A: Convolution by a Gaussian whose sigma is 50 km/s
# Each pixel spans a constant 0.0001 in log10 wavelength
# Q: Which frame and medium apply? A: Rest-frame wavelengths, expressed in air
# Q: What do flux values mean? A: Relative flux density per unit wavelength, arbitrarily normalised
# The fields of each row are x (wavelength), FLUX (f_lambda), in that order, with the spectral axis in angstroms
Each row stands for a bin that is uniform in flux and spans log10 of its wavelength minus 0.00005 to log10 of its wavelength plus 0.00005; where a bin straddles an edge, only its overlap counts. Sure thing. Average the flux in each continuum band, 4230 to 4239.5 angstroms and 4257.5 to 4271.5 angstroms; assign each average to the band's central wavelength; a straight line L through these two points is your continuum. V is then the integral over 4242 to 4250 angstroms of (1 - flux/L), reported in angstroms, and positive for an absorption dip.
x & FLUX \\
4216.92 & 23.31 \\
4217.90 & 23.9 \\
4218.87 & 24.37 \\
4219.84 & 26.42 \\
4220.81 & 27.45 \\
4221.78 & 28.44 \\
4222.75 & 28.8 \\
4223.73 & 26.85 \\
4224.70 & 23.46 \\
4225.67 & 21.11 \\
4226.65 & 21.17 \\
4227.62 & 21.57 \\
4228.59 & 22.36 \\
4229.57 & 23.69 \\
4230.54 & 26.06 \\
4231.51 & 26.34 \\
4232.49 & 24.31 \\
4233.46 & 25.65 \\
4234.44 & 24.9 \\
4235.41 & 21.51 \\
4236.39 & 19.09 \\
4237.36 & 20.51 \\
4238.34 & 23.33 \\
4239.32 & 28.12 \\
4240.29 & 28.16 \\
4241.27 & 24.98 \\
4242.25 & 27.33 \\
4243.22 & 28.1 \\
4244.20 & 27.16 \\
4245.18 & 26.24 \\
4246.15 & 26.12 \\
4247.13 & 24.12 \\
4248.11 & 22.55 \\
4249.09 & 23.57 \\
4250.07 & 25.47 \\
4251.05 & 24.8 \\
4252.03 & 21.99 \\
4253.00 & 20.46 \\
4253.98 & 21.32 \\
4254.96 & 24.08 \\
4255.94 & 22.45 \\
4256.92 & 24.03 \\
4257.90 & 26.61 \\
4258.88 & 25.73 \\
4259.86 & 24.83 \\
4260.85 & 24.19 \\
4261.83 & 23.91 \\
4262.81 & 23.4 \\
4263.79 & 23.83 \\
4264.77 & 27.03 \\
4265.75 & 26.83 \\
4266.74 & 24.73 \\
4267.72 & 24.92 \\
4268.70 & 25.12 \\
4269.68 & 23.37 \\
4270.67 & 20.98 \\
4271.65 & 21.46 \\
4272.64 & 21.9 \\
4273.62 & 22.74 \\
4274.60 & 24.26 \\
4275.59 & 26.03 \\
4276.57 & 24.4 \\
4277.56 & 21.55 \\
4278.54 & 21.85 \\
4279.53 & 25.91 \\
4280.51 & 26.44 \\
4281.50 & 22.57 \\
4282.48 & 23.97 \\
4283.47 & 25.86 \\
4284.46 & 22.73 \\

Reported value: -0.5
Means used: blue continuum 23.8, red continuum 24.6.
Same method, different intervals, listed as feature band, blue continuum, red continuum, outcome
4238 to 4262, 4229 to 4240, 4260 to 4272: -0.70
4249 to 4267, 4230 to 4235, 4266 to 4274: -0.19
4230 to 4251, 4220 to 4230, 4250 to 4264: -0.66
